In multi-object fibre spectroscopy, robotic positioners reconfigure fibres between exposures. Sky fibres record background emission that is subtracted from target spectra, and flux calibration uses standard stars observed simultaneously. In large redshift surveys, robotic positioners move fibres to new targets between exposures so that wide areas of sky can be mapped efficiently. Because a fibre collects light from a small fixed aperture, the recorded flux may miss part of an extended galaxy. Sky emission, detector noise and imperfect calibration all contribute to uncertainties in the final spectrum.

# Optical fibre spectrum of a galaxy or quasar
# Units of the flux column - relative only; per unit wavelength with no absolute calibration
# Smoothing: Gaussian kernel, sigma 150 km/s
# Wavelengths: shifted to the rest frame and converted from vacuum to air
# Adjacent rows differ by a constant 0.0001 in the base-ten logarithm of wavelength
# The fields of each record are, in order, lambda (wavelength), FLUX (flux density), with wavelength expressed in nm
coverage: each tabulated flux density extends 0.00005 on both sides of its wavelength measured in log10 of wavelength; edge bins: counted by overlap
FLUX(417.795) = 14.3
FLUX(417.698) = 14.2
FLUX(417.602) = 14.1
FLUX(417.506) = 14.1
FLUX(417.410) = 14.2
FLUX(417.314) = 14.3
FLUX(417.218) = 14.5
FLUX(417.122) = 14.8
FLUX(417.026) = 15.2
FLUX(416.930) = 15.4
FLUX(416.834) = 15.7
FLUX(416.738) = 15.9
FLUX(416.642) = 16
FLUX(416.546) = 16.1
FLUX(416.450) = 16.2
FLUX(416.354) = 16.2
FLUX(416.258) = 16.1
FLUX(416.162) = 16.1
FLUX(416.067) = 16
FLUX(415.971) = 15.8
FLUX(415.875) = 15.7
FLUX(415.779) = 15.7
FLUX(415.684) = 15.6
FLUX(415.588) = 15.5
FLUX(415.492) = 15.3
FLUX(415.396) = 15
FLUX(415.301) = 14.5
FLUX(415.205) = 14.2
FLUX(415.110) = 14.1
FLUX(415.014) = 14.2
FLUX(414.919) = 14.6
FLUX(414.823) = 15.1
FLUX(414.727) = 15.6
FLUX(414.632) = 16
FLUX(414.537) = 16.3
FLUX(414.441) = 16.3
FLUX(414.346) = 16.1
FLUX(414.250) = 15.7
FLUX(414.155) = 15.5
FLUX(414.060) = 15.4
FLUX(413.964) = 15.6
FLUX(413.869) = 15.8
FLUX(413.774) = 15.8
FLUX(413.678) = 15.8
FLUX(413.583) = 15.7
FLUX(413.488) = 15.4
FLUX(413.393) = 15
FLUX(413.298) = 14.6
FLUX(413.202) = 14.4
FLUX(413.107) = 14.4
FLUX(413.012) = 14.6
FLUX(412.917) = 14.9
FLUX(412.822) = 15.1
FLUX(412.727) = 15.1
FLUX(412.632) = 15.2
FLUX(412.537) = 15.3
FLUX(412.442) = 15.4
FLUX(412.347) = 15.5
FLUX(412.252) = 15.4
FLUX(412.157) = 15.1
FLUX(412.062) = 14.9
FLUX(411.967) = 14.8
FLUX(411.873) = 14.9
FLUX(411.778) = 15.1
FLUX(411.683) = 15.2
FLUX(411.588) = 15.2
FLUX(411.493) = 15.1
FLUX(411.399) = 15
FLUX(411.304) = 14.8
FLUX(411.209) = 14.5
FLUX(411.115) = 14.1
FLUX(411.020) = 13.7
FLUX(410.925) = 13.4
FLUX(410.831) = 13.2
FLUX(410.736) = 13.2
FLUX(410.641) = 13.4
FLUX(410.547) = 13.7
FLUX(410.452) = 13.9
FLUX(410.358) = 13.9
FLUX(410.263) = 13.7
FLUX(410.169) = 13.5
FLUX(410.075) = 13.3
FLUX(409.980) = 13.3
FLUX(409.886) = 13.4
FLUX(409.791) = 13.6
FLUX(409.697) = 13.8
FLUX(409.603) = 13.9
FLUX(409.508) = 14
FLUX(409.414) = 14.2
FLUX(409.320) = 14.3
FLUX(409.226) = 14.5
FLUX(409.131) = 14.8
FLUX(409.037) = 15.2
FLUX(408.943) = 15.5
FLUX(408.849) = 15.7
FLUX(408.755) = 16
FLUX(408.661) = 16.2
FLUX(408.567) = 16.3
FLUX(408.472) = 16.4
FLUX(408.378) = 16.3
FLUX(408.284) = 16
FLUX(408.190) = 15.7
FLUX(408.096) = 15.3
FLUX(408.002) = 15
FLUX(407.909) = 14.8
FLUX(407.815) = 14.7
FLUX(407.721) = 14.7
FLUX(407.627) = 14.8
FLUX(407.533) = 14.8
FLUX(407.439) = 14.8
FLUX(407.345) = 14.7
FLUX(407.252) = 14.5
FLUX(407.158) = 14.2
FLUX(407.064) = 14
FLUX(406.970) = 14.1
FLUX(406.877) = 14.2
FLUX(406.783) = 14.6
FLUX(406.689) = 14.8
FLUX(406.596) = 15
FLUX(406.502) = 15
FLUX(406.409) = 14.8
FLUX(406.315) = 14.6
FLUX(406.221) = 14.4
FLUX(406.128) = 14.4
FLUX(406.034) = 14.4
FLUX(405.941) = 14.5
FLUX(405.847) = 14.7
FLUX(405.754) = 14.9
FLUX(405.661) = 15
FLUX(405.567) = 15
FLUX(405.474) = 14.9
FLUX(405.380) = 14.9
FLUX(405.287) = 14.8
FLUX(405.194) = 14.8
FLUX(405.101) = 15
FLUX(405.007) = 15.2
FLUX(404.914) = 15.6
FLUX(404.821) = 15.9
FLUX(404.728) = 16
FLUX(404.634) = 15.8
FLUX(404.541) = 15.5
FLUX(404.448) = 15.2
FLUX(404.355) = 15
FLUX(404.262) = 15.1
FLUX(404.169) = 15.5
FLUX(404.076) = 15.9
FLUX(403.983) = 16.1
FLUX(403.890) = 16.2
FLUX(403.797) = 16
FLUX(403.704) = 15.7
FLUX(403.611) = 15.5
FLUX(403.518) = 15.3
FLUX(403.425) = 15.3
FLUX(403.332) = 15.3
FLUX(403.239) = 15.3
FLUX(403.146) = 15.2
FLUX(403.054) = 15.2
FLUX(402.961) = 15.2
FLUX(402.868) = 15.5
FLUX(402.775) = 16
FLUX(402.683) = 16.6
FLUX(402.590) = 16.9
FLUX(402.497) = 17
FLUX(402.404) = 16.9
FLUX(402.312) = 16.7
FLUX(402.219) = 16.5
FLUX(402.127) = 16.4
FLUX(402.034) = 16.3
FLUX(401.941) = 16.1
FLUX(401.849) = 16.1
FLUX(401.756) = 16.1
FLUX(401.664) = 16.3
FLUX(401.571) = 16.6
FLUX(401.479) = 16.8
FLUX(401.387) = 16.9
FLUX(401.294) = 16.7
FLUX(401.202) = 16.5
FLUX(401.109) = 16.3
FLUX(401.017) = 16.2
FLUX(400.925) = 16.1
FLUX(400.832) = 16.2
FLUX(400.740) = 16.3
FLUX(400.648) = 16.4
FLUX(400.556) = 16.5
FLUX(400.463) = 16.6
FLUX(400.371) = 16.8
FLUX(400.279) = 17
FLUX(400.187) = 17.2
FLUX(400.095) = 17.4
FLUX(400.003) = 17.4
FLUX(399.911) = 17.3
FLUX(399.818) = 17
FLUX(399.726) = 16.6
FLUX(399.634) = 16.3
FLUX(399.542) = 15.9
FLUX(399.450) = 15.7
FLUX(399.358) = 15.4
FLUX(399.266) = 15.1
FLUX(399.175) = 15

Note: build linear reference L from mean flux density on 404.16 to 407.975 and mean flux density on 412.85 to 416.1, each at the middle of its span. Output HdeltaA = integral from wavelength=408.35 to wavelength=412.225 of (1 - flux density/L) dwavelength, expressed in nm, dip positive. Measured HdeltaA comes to 0.15 nm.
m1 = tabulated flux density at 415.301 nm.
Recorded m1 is 14.5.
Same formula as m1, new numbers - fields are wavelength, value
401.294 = 16.7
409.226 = 14.5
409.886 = 13.4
